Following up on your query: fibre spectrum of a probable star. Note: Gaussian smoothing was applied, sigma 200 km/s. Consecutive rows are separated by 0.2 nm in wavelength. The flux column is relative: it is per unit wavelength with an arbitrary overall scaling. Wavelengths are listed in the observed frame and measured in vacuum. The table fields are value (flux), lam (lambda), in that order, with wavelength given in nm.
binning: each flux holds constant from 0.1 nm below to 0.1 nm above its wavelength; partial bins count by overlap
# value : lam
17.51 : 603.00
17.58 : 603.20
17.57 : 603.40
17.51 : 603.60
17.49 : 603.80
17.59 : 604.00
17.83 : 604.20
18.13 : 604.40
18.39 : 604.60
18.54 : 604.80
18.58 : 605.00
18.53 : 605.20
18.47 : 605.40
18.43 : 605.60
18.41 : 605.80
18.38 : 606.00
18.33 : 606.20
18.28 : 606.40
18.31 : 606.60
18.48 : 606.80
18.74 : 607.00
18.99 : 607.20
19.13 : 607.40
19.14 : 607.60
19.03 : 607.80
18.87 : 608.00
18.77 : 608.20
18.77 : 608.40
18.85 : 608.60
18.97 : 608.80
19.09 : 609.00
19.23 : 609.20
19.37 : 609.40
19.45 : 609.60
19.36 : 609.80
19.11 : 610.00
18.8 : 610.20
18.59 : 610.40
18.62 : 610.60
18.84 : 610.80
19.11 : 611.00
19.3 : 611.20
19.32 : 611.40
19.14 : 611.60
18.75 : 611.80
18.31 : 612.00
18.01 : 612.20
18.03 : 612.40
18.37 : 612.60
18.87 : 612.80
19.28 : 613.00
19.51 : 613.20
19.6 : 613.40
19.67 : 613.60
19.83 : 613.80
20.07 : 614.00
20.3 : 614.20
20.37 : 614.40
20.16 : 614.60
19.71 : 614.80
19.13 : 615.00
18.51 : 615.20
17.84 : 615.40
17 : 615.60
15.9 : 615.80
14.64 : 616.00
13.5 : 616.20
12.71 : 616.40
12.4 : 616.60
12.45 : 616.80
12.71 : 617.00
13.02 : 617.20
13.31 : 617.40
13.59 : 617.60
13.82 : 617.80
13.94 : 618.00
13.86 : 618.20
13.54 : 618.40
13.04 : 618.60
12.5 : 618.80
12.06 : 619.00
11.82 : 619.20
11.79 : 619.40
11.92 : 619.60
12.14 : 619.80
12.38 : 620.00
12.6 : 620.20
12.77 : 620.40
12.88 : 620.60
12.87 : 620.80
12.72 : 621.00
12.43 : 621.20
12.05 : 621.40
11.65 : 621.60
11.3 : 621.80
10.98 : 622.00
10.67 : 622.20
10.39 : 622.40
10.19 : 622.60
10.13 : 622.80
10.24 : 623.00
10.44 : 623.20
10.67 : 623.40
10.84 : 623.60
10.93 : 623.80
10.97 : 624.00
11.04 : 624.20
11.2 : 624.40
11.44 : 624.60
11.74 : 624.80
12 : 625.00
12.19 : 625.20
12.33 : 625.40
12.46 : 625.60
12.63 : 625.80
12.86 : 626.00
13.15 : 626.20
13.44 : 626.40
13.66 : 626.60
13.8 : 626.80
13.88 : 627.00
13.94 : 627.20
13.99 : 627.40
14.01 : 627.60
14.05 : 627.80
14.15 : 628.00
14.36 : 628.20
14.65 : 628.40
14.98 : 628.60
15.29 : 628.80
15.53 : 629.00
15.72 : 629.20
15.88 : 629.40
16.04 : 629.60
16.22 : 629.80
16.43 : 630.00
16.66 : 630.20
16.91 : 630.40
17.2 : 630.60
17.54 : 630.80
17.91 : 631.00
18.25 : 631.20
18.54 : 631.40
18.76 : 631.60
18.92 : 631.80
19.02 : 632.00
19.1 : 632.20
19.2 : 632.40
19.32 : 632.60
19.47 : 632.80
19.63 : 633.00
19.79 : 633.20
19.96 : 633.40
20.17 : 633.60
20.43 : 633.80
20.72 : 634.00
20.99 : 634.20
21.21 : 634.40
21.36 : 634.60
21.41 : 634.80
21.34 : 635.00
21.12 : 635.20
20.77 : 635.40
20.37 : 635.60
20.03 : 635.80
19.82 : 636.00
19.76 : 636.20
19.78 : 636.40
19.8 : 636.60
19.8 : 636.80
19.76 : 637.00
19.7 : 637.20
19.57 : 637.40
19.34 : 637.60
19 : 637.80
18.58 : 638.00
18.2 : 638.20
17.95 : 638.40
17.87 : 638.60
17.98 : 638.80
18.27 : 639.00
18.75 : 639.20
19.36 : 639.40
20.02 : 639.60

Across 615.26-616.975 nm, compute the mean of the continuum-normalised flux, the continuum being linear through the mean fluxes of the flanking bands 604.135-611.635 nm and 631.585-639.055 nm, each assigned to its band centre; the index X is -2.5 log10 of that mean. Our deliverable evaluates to 0.29 mag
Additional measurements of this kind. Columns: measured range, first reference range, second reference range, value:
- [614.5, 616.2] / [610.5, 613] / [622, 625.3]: -0.076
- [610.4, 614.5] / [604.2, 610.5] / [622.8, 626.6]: -0.152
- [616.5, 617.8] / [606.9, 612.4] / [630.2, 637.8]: 0.421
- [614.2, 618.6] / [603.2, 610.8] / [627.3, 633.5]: 0.168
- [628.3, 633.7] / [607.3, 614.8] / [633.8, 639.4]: 0.114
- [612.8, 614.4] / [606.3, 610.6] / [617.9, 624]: -0.228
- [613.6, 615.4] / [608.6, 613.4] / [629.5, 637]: -0.036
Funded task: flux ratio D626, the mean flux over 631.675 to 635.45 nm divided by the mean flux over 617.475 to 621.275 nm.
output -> 1.58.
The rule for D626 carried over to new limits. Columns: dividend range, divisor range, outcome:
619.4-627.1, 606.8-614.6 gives 0.62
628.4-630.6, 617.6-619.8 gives 1.24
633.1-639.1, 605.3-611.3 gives 1.05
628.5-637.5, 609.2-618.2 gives 1.08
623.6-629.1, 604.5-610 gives 0.70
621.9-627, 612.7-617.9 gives 0.69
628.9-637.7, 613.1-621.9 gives 1.29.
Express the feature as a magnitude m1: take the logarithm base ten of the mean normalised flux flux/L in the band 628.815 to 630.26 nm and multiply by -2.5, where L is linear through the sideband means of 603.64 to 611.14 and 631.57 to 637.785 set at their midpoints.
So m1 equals 0.23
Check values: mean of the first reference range 18.7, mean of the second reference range 20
